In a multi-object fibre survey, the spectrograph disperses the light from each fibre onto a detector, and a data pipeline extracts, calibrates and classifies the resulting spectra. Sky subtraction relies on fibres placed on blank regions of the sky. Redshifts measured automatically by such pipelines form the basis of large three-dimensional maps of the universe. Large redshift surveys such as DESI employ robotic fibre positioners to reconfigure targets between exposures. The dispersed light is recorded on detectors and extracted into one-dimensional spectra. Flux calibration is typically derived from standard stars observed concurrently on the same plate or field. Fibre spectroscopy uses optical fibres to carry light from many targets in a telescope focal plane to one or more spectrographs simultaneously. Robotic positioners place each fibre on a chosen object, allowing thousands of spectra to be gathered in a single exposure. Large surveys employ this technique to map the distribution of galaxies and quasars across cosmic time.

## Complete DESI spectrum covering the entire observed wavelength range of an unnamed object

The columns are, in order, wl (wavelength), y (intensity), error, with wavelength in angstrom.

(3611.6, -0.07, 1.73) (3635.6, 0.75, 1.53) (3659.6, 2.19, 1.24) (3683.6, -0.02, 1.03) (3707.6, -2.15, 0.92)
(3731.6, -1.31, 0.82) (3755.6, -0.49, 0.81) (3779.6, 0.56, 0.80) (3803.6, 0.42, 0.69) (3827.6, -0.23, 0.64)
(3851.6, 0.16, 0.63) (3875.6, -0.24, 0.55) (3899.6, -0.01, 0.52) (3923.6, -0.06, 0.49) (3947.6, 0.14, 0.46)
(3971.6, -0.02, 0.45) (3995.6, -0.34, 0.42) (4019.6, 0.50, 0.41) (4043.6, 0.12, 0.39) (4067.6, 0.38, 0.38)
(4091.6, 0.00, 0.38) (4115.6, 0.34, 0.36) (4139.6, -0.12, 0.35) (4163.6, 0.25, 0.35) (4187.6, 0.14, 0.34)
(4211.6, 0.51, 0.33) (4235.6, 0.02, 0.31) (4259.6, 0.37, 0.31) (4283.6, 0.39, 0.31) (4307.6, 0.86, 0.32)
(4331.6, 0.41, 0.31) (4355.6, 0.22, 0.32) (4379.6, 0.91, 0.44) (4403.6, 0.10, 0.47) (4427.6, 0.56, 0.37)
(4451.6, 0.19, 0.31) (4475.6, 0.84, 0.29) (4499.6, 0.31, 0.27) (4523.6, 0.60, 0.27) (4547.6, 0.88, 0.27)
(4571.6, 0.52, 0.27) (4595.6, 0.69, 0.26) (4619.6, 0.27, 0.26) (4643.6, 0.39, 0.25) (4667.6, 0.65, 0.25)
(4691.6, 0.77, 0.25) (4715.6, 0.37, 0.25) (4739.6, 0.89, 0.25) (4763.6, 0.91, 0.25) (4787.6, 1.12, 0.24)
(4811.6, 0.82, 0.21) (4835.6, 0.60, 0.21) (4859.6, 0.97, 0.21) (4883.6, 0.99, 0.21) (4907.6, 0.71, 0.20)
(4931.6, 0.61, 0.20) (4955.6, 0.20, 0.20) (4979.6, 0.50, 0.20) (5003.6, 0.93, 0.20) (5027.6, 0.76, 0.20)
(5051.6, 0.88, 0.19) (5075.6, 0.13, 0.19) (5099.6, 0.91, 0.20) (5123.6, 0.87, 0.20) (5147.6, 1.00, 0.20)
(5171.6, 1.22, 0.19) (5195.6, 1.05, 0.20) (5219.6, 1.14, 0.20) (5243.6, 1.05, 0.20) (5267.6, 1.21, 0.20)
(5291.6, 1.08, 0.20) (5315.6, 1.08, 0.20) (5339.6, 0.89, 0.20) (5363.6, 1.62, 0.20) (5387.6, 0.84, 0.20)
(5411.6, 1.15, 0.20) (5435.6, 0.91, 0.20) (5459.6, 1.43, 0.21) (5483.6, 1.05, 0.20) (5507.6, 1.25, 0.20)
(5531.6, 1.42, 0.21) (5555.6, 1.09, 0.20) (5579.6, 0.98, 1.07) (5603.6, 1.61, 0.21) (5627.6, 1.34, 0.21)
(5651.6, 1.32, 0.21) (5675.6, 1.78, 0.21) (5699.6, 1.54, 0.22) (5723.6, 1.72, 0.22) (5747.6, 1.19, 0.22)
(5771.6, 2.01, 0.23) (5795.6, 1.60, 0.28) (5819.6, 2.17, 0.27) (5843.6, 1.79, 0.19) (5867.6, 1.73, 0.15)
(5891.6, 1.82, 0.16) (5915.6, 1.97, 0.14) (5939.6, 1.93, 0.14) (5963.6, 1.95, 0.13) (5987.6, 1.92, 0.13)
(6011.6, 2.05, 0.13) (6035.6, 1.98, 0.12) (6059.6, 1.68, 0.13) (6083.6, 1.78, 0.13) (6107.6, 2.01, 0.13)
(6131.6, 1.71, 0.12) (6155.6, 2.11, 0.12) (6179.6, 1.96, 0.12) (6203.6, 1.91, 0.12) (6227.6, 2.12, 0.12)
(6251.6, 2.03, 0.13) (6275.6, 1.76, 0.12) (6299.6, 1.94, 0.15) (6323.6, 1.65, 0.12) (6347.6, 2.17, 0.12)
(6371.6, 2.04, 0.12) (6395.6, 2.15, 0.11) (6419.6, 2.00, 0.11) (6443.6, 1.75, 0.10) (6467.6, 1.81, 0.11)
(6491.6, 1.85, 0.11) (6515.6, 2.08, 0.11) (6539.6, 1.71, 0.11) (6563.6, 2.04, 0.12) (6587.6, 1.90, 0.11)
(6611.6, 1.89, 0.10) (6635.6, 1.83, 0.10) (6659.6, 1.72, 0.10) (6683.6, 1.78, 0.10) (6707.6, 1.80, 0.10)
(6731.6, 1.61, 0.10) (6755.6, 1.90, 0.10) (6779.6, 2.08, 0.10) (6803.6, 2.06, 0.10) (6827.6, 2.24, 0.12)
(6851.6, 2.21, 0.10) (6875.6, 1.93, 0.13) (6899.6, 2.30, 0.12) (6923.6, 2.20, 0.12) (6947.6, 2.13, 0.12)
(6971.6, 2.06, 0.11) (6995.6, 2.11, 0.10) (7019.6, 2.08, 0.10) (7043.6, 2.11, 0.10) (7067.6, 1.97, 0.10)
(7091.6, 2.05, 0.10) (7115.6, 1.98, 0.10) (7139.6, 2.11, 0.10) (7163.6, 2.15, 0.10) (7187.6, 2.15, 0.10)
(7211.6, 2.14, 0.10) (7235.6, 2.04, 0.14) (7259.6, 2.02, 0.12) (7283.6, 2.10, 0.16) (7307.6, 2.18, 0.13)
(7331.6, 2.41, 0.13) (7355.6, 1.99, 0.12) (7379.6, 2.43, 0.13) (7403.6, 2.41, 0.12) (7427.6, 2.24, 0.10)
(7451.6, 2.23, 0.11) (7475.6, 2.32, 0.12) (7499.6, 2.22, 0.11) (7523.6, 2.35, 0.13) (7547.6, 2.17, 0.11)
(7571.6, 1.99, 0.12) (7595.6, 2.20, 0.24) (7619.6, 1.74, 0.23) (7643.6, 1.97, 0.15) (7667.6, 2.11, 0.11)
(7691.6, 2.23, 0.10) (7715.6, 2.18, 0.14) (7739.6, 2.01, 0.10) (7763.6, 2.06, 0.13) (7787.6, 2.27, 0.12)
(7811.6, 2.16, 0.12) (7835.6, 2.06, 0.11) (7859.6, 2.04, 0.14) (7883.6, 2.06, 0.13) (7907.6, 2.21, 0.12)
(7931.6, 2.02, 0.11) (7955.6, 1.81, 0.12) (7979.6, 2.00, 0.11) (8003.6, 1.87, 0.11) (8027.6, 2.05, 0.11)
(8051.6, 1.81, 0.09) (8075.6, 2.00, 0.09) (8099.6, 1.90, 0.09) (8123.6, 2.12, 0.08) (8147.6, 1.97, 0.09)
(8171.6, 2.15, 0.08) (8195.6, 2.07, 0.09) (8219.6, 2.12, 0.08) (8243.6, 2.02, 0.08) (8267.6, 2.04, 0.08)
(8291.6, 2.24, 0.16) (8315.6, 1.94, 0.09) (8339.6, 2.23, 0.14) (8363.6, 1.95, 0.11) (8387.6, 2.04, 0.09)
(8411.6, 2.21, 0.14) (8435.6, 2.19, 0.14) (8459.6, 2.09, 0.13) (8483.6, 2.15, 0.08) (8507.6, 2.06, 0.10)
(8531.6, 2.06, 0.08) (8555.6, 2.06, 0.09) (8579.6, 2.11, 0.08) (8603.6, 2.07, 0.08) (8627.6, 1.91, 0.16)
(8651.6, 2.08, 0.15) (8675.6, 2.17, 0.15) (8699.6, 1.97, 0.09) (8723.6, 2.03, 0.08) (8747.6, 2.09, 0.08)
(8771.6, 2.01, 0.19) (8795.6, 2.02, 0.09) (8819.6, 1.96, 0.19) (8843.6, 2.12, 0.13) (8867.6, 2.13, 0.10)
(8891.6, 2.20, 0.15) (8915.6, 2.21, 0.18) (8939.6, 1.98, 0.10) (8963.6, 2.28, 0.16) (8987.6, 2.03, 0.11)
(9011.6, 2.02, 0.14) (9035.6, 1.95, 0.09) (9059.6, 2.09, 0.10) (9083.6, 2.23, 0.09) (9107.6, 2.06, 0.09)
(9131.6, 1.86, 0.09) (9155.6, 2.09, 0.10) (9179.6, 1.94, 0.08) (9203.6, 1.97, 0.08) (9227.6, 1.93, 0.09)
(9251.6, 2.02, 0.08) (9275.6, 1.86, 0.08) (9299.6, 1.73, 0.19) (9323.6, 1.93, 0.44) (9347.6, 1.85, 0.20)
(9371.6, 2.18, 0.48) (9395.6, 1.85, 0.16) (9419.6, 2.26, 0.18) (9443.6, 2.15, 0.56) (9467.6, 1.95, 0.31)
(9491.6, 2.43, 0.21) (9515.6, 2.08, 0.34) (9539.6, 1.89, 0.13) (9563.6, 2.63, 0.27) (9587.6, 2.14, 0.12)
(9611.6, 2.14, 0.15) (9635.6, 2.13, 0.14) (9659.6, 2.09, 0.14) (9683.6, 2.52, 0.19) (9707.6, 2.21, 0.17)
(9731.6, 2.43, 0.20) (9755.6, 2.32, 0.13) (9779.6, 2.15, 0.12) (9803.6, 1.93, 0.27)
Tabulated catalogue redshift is 0.29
